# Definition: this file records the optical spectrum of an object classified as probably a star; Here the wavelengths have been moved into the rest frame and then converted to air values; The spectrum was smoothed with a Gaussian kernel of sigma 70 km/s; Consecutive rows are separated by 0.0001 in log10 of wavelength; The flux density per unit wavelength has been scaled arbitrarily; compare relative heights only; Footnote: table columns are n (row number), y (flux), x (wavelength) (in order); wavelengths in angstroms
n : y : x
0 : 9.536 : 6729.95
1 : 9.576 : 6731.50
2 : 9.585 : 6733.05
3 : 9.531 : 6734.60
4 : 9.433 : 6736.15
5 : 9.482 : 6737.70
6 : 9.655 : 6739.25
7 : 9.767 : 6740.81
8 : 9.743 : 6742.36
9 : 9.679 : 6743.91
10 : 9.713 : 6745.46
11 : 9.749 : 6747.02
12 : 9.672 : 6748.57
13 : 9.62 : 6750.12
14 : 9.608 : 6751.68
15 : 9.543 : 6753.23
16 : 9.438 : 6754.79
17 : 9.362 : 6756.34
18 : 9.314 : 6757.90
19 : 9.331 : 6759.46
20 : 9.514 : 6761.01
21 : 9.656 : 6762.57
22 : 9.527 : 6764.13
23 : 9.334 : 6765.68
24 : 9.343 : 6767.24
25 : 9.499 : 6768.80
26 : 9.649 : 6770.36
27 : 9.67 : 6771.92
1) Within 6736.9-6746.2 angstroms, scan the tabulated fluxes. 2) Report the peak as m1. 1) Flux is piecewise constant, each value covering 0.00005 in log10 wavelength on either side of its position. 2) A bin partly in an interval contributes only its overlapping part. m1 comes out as 9.767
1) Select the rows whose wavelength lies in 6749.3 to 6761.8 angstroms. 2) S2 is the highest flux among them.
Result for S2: 9.62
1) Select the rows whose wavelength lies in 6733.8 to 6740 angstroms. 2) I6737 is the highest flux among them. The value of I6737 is 9.655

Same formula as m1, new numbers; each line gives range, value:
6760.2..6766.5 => 9.656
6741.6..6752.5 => 9.749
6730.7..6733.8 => 9.585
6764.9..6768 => 9.343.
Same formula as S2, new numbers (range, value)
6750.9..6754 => 9.608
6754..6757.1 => 9.438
